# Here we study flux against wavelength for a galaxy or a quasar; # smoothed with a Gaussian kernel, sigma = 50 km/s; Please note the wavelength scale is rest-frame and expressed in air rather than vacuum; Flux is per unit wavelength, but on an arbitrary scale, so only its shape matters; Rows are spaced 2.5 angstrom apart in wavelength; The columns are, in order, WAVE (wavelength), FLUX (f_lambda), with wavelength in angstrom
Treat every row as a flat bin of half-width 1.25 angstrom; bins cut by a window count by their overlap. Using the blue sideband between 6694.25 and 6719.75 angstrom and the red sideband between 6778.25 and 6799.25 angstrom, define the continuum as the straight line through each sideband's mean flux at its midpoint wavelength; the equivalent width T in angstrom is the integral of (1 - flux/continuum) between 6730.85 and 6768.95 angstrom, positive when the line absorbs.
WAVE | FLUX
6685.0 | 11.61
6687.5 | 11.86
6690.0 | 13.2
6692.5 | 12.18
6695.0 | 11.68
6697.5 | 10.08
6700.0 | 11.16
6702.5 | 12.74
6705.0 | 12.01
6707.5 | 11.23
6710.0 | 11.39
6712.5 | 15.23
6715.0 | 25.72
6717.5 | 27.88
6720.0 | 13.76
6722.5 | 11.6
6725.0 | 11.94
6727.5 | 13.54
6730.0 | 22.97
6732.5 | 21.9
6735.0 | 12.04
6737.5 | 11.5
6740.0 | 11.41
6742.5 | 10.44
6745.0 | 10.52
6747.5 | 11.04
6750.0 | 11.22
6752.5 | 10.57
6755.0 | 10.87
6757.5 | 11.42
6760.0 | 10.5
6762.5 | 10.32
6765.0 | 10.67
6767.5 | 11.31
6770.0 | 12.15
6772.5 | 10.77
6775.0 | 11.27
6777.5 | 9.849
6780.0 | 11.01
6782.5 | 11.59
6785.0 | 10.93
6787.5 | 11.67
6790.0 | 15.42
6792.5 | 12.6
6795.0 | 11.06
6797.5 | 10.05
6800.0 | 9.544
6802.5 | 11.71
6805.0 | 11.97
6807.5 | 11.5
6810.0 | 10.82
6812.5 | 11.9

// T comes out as 4.1 angstrom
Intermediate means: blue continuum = 14.9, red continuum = 11.7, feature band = 11.8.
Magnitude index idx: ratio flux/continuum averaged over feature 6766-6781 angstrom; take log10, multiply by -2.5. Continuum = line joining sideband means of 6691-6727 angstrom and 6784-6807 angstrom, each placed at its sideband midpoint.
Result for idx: 0.12 mag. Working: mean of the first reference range 14.2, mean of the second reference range 11.7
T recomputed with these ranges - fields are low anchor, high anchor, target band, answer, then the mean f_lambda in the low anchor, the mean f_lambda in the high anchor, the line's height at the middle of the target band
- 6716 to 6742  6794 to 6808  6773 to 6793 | 0.6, 15.8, 10.9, 12.2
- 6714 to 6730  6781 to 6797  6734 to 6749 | 4.6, 17.7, 12.1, 16.1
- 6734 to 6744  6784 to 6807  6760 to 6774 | 0.6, 11.3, 11.7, 11.5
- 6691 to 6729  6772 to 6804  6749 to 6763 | 1.9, 14.2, 11.4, 12.5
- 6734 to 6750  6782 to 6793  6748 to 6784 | 2.7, 11.1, 12.5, 11.9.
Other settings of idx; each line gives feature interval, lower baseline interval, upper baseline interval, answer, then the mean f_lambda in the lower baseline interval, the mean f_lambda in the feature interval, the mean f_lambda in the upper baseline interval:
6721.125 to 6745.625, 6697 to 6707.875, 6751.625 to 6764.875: -0.241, 11.6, 13.9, 10.7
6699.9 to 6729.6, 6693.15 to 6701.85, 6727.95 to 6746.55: -0.209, 11.2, 15.2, 14.3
